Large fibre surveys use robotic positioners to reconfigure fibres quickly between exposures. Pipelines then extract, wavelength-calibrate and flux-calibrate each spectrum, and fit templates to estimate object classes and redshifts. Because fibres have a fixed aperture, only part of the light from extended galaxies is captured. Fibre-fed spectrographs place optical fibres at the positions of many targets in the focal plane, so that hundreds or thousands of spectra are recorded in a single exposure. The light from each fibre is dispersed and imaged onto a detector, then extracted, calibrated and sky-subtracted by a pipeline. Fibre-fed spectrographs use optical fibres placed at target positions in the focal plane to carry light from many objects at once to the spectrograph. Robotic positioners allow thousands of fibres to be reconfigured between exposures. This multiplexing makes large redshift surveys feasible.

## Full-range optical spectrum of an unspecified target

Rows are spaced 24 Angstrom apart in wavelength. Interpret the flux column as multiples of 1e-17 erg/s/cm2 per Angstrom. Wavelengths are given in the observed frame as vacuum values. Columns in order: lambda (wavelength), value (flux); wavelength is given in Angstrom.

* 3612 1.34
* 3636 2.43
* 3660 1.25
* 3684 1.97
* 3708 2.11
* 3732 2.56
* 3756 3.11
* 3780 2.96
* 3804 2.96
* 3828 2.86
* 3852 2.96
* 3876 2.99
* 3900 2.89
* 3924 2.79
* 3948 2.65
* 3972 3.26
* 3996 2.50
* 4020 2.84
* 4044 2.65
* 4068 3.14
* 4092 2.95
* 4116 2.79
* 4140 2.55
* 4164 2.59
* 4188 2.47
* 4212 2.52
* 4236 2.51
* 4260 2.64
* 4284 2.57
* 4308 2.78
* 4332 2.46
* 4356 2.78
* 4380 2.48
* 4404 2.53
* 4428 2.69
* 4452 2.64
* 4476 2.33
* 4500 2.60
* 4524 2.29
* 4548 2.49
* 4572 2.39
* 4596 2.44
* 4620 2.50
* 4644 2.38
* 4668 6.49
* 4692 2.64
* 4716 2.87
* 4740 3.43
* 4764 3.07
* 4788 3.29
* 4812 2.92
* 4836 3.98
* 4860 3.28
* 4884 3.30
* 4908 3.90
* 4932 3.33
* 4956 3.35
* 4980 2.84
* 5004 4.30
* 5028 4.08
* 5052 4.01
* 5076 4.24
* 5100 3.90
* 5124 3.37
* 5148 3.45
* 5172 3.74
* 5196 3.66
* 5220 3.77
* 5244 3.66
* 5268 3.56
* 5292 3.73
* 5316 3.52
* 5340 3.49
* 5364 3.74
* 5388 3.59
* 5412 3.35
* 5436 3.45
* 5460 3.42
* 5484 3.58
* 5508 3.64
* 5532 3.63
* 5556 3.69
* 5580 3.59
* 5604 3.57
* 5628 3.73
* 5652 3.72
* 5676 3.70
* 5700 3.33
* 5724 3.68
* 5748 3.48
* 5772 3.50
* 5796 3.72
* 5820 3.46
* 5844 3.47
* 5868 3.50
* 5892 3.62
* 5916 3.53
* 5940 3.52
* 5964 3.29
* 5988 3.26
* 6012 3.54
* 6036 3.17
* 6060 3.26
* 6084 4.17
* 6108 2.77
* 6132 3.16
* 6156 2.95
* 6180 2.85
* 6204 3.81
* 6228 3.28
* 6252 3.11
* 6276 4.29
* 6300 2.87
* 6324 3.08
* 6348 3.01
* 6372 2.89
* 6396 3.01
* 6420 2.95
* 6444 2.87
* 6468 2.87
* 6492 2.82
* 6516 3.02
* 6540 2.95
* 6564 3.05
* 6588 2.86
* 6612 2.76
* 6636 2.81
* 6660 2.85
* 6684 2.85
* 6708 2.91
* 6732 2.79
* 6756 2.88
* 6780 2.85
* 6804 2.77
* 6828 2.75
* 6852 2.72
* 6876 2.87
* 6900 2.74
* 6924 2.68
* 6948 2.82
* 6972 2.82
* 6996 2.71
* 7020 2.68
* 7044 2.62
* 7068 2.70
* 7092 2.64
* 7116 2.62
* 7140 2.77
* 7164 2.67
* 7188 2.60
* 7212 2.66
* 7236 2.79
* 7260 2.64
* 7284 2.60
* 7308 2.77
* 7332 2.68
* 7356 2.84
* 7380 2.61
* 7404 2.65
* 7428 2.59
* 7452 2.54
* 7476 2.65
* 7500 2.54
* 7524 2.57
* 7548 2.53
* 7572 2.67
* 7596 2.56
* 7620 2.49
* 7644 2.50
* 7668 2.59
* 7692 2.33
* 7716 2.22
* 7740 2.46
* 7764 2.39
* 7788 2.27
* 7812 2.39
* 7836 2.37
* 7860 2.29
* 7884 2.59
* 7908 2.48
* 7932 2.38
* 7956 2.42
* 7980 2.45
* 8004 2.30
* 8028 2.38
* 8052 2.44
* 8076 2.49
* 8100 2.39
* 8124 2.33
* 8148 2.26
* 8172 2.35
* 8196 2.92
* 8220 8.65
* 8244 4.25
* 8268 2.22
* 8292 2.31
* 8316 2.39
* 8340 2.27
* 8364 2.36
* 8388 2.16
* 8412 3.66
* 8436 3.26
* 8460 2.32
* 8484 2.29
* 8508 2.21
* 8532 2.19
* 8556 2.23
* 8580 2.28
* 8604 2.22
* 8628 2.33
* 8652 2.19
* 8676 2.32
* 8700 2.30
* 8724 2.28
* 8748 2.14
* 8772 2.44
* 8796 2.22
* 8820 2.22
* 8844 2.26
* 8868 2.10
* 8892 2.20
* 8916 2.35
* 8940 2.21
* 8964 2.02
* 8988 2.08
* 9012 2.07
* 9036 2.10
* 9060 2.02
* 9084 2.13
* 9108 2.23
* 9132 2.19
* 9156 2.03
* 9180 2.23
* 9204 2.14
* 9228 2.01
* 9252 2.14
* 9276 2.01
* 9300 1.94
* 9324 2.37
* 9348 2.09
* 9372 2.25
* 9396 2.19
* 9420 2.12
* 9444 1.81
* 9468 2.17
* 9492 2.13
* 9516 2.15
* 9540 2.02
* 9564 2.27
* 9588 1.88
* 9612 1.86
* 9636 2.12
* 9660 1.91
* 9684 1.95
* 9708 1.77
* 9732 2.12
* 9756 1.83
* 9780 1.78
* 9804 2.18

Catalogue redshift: 0.25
